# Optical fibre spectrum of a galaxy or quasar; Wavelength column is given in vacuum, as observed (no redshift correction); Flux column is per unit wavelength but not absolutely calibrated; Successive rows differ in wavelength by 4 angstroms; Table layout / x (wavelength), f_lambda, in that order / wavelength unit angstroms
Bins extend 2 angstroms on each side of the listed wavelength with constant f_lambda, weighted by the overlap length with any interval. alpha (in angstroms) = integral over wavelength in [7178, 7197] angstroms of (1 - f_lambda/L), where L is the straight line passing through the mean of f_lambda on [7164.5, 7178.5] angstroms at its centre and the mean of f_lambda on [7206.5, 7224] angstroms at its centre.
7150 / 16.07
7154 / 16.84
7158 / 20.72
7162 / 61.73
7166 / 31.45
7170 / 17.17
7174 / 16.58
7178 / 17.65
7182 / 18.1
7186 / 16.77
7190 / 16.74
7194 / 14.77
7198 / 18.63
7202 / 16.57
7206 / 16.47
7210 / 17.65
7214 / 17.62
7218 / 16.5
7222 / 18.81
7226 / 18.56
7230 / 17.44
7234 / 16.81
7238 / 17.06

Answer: 2.64 angstroms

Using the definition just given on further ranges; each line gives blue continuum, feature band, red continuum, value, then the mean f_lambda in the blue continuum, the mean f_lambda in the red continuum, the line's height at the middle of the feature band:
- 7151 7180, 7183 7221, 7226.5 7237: 7.3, 25.7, 17.3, 21.1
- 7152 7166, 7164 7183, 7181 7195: 3.5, 32.9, 16.6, 24.7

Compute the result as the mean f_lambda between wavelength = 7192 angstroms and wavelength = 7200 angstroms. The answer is 16.7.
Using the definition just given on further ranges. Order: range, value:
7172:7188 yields 17.3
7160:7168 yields 46.6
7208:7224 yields 17.6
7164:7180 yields 20.7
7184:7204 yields 16.7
